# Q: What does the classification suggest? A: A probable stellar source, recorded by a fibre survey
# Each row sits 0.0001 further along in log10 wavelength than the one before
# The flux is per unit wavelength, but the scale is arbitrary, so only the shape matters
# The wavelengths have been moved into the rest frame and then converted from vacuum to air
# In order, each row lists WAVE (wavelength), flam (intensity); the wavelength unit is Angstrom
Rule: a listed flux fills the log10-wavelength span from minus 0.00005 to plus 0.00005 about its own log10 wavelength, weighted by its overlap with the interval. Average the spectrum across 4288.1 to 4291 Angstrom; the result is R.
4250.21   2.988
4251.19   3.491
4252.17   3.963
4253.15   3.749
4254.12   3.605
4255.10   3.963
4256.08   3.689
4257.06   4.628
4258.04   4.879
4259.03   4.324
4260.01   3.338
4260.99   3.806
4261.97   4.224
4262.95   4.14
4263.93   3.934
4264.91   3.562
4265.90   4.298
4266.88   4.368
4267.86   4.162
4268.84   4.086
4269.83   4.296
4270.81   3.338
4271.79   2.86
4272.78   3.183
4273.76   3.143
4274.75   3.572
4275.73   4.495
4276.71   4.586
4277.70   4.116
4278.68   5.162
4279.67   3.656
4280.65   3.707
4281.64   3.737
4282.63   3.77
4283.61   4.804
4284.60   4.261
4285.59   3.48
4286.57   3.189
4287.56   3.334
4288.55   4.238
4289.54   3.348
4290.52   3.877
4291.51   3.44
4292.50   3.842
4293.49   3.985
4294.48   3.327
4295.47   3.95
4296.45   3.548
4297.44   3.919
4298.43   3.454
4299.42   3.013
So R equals 3.82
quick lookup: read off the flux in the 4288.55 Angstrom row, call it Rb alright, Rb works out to 4.238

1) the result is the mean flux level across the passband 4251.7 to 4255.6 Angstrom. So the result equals 3.83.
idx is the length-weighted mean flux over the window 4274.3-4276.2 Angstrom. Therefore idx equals 4.05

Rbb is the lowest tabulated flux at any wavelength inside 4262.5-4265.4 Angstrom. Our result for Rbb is 3.562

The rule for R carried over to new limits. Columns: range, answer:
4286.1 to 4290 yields 3.52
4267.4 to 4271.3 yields 3.97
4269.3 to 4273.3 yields 3.42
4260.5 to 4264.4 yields 4.03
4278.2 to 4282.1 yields 4.06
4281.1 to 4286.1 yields 4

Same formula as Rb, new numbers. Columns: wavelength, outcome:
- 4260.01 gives 3.338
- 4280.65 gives 3.707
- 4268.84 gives 4.086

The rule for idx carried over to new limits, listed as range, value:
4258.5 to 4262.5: 3.93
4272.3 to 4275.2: 3.29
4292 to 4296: 3.78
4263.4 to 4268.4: 4.07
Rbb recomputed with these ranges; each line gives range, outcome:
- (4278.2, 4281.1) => 3.656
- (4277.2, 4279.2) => 4.116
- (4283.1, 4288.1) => 3.189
